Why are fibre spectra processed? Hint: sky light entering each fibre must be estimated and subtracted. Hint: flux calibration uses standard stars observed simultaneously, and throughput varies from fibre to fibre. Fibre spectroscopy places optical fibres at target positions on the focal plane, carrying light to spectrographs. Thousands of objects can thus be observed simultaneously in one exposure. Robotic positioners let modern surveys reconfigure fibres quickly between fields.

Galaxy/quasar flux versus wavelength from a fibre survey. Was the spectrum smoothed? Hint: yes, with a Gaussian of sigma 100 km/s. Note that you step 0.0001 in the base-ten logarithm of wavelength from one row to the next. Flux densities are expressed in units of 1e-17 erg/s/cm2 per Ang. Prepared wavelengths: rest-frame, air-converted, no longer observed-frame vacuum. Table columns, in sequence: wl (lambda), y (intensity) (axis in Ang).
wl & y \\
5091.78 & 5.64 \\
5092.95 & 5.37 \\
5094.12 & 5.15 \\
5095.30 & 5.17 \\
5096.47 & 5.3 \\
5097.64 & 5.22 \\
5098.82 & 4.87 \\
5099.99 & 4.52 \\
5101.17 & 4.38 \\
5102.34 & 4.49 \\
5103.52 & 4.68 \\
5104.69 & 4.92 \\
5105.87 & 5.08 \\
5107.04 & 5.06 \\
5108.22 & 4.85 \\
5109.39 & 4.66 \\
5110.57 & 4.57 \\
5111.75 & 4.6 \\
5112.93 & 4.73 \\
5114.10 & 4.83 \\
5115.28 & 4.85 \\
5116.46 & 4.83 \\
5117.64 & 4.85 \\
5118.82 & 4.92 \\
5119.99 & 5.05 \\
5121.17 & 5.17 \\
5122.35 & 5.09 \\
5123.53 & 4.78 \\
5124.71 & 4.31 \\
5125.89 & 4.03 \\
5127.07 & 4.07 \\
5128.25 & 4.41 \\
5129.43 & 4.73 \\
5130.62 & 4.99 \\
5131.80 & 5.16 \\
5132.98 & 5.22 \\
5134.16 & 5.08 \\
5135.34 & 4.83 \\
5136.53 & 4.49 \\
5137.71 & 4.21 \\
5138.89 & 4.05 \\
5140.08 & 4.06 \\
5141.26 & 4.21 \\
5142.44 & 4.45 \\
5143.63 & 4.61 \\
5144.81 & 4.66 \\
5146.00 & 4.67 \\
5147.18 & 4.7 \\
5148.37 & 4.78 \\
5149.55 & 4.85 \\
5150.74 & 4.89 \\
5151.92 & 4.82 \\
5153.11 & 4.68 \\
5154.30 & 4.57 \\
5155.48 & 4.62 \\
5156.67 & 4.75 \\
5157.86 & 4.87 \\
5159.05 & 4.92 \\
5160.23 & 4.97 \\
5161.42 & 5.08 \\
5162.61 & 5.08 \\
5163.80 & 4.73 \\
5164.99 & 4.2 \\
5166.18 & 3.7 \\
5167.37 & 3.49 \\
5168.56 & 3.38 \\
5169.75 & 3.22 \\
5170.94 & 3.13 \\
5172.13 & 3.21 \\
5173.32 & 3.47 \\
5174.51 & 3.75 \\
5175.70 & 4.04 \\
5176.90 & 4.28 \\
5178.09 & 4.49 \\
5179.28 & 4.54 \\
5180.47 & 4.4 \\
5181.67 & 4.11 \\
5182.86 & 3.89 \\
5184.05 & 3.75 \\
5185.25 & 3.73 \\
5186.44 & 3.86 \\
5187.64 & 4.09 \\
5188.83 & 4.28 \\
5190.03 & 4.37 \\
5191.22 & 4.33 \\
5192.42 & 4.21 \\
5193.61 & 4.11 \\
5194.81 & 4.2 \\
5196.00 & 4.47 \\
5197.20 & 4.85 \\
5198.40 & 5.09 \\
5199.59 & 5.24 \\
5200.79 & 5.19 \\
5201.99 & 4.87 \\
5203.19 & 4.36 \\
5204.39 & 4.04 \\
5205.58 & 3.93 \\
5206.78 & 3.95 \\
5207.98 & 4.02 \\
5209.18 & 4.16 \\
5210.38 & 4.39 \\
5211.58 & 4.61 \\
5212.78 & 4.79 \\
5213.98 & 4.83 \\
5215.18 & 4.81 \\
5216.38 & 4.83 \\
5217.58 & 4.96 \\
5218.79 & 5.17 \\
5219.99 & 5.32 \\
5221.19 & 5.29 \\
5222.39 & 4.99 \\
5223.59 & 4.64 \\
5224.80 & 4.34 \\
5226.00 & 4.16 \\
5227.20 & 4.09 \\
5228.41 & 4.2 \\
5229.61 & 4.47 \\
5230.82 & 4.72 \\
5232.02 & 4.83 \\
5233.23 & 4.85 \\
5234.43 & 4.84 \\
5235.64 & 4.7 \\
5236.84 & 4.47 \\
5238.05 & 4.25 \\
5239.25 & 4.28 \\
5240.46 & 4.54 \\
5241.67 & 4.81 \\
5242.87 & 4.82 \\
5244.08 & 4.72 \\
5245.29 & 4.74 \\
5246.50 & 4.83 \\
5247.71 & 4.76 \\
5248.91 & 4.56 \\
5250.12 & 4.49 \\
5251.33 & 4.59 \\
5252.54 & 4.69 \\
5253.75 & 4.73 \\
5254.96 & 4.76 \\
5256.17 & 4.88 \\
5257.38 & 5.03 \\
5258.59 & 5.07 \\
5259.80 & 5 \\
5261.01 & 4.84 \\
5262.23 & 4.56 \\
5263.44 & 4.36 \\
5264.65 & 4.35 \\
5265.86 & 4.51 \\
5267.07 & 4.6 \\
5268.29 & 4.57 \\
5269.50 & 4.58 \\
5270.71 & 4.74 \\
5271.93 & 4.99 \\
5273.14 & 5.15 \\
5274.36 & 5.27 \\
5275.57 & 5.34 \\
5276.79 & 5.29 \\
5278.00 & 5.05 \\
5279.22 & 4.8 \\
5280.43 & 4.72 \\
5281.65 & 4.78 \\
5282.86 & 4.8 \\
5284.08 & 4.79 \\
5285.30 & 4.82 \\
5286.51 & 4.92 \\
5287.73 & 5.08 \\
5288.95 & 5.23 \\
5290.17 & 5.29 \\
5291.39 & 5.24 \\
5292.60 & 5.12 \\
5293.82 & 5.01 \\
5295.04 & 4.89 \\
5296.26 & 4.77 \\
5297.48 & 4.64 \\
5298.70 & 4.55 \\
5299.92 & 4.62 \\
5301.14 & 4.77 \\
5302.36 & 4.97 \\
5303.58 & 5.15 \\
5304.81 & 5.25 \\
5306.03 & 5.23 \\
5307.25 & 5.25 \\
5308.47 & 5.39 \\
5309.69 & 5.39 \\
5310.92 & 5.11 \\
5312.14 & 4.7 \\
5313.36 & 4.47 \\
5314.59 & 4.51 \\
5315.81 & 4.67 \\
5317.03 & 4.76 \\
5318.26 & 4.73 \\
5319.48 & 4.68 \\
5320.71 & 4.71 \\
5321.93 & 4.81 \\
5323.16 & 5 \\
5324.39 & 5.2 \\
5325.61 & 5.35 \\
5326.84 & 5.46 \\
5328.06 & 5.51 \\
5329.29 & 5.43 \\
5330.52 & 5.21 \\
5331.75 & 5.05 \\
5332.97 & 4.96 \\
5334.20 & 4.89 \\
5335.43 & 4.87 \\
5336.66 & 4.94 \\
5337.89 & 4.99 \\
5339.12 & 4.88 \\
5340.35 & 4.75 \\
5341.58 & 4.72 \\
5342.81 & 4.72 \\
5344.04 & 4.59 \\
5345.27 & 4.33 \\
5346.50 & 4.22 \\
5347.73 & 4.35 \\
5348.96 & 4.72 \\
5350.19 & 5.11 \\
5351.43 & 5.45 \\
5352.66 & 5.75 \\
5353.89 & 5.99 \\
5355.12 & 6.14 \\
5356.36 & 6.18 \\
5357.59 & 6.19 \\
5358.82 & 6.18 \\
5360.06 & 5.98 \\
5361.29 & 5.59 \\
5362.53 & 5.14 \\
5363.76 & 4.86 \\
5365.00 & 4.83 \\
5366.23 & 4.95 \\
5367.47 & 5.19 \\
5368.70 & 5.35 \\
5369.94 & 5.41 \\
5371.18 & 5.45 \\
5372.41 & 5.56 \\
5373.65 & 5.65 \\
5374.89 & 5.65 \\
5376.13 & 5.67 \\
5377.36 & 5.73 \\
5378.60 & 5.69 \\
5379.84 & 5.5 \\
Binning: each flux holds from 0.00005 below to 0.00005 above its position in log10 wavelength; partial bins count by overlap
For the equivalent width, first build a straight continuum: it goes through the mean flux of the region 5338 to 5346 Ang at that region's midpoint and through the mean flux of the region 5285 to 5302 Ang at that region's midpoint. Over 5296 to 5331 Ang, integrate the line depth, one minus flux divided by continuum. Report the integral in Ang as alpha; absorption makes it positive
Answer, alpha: -1.1 Ang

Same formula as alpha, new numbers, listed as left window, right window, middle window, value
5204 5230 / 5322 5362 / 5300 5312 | -0.3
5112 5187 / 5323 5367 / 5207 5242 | 0.8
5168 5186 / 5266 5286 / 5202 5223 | -2.0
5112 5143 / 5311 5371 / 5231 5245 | 0.7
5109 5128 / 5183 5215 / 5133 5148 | 0.3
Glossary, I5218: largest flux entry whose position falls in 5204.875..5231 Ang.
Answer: 5.32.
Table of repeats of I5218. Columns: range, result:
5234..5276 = 5.34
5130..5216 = 5.24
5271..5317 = 5.39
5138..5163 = 5.08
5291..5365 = 6.19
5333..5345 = 4.99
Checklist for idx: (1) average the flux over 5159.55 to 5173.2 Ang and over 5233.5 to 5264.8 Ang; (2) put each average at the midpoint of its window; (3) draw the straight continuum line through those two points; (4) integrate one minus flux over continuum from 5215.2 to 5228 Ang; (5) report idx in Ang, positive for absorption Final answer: -0.9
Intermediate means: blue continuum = 4.01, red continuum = 4.69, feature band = 4.77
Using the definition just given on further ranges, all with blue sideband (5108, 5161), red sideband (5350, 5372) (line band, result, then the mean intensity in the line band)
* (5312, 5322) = 1.3 Ang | 4.66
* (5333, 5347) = 1.9 Ang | 4.73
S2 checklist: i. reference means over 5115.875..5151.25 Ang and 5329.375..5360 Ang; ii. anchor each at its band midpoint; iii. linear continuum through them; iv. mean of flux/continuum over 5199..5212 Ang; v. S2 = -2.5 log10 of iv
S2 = 0.095 mag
